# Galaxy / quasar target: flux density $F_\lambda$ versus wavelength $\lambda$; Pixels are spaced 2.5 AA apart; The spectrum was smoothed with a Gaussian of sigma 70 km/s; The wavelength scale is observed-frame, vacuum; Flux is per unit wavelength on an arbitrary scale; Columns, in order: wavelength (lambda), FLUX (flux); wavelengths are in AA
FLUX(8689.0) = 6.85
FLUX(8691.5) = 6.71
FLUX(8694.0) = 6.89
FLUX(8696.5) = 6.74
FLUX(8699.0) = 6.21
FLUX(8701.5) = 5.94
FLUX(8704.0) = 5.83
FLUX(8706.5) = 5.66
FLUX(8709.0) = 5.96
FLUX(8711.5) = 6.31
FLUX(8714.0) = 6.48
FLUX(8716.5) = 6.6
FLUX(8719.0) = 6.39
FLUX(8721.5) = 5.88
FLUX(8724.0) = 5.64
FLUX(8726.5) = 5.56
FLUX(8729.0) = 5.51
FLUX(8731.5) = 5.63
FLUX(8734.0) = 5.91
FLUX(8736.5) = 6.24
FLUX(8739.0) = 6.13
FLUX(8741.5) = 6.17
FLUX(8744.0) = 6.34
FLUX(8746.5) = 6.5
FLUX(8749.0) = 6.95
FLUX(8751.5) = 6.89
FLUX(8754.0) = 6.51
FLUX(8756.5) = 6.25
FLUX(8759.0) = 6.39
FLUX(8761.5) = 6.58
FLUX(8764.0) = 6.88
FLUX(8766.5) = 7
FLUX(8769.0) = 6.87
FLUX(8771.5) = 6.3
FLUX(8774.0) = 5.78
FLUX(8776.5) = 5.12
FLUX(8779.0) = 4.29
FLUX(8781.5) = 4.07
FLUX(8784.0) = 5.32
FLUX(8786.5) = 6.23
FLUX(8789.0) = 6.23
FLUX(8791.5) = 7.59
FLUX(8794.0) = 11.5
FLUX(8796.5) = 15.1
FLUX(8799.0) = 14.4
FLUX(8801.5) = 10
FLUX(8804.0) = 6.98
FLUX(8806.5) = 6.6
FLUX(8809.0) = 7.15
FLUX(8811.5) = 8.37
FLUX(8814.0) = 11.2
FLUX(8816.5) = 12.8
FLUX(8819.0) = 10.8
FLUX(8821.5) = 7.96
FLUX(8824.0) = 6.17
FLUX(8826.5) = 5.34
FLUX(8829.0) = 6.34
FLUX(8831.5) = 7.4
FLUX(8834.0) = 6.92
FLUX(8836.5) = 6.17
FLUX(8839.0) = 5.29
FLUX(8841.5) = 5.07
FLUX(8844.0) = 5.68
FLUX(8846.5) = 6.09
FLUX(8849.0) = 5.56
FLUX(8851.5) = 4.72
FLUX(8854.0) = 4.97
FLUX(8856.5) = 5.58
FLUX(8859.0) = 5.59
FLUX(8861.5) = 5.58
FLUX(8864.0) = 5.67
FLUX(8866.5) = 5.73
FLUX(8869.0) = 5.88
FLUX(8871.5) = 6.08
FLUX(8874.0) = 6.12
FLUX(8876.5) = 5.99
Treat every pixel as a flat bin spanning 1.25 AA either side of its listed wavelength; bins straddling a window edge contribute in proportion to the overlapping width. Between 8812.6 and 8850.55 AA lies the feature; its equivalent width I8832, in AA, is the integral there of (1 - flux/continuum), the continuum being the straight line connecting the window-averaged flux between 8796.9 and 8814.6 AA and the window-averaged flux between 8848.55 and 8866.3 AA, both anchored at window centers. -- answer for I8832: 1.48 AA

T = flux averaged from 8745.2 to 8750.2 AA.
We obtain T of 6.72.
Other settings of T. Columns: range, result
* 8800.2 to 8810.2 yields 7.72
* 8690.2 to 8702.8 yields 6.5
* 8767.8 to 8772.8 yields 6.57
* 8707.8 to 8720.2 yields 6.35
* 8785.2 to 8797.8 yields 9.33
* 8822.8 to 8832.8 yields 6.32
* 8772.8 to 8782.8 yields 4.81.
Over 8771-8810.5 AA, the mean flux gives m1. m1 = 7.7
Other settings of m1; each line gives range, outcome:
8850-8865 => 5.35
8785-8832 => 8.85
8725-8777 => 6.28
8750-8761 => 6.52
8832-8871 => 5.68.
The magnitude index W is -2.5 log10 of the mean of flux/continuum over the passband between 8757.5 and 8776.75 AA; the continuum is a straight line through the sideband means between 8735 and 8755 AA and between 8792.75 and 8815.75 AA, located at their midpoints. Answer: 0.21 mag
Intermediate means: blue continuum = 6.46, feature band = 6.43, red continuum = 10.2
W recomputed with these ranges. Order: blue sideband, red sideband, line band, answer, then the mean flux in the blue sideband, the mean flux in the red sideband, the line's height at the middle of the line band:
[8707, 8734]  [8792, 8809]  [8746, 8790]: 0.35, 5.98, 10.4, 8.58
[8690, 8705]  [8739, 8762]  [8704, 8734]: 0.08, 6.4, 6.49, 6.44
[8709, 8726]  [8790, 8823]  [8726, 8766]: 0.17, 6.17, 9.98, 7.39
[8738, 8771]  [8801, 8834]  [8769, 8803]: -0.05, 6.57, 8.15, 7.36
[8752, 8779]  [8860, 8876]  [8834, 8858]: 0.08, 6.29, 5.85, 5.94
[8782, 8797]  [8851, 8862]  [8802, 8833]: -0.17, 8.11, 5.31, 6.94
